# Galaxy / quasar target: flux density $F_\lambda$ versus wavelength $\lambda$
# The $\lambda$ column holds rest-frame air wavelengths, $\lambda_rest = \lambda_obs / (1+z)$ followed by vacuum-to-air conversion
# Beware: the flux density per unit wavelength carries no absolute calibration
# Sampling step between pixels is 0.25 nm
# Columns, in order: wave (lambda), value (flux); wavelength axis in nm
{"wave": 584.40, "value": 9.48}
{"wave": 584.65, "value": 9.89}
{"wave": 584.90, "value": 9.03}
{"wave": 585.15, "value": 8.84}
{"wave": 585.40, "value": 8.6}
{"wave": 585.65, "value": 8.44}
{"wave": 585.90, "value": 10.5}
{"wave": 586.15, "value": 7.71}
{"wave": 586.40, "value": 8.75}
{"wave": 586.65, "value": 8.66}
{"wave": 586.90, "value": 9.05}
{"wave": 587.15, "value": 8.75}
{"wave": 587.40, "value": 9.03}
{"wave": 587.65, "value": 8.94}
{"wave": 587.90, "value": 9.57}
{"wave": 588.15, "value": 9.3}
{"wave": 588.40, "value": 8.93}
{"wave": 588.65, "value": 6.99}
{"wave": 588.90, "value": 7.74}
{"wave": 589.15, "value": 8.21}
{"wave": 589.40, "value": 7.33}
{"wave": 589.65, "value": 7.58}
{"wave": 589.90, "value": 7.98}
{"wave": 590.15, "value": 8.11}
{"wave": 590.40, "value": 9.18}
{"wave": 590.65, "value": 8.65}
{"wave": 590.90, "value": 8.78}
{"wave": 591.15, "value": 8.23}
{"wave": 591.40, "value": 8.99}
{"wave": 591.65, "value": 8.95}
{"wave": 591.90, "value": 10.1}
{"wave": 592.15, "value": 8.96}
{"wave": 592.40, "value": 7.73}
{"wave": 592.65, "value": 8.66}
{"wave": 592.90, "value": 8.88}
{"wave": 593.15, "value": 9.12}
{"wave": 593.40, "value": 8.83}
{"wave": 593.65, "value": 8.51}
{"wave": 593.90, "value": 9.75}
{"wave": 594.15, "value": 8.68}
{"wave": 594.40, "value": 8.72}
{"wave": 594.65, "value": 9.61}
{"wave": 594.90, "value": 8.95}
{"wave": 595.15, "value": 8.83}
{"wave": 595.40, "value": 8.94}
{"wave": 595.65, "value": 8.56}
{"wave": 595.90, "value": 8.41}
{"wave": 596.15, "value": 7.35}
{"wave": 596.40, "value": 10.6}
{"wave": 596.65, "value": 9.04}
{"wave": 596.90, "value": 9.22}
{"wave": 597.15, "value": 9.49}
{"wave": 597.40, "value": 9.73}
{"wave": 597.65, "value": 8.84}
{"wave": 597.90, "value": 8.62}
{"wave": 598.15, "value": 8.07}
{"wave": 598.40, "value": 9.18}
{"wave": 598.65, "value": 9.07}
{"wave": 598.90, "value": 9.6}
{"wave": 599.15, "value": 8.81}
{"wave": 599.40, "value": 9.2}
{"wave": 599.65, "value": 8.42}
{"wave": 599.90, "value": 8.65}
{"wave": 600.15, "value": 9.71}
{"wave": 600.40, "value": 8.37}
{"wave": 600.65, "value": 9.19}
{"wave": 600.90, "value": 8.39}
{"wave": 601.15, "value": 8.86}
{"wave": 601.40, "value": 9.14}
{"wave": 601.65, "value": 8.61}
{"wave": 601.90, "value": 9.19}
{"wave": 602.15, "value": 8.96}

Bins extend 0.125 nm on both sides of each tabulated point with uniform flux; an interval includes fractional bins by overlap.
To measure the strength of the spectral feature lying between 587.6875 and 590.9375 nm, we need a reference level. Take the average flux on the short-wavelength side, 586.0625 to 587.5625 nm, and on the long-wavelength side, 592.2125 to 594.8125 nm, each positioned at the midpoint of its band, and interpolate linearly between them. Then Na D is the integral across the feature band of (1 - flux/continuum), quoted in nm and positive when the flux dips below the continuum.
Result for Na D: 0.153 nm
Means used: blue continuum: 8.69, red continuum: 8.85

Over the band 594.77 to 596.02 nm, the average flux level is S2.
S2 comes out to 8.74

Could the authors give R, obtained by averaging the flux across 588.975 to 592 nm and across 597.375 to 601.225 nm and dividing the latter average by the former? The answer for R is 1.05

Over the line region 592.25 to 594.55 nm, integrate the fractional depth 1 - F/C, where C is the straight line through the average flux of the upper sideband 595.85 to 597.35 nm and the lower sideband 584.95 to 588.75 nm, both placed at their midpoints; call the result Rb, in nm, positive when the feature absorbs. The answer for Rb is 0.06 nm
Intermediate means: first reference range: 8.82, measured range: 8.78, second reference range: 9.08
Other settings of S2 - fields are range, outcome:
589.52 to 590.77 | 8.29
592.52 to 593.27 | 8.88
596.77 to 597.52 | 9.48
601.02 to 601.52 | 8.99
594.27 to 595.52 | 9.01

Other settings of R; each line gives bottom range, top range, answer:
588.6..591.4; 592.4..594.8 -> 1.09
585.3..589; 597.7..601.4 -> 1.02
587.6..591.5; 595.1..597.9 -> 1.07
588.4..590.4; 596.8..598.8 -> 1.15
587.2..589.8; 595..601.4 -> 1.07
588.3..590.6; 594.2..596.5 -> 1.11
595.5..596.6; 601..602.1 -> 1.02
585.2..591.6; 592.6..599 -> 1.05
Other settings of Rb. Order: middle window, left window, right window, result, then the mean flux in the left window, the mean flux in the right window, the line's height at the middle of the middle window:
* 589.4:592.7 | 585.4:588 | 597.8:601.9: 0.129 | 8.92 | 8.88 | 8.9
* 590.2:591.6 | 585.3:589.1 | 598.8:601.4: 0.006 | 8.72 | 8.92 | 8.78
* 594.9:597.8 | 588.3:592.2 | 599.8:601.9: -0.104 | 8.41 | 8.89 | 8.68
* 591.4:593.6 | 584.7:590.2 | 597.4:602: -0.047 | 8.57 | 8.91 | 8.71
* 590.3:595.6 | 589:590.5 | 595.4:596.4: -0.390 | 8.04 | 8.52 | 8.29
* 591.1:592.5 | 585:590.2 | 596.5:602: -0.030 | 8.53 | 8.98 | 8.69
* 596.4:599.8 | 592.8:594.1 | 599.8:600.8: -0.036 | 9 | 8.97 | 8.98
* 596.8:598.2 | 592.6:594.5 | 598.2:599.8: -0.011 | 8.91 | 8.99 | 8.97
